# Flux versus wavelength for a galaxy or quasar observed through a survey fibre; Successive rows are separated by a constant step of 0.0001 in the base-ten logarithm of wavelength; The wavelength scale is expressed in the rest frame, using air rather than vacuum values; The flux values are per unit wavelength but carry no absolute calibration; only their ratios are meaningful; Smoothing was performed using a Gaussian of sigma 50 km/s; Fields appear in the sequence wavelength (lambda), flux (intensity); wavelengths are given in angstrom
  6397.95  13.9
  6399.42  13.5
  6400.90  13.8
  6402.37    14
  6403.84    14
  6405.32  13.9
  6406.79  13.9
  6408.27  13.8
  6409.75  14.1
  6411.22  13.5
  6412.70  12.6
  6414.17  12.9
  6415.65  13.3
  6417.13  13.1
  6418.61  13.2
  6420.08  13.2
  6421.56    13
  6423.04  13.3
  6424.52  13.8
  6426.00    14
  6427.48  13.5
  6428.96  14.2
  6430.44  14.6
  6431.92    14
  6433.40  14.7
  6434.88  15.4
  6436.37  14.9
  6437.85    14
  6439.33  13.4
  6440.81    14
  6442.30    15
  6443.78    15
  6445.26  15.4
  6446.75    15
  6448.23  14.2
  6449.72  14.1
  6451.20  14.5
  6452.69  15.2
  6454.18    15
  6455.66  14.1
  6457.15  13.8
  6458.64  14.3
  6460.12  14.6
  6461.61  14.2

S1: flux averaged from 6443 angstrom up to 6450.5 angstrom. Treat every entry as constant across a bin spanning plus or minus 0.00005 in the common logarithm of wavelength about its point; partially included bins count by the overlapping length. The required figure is 14.8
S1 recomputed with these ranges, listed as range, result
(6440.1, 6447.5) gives 14.9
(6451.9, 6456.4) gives 14.8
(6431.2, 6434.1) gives 14.4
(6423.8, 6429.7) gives 13.9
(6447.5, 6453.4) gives 14.5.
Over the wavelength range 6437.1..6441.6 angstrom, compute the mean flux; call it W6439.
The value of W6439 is 13.8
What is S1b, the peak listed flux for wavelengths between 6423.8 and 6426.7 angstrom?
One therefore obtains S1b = 14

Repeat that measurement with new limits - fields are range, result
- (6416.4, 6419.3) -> 13.2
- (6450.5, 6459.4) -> 15.2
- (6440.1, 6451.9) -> 15.4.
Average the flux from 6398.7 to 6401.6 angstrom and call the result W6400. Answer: 13.6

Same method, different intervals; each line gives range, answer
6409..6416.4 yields 13.3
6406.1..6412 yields 13.8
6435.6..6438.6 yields 14.4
